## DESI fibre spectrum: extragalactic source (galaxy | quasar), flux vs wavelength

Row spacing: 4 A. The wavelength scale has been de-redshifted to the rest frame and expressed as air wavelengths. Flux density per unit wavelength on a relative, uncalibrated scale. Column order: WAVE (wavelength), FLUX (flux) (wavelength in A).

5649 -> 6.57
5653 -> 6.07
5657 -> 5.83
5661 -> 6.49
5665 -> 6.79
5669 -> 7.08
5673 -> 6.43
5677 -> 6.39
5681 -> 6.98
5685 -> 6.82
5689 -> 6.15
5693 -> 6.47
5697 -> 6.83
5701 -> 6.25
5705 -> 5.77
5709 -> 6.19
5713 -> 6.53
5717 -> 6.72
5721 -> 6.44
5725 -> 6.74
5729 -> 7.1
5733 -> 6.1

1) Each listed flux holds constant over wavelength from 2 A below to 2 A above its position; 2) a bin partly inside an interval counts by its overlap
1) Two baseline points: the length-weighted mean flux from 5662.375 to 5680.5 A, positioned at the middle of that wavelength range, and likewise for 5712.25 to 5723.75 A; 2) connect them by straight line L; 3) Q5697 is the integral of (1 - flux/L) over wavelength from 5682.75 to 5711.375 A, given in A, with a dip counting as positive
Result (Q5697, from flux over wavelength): 1.2 A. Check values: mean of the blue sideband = 6.69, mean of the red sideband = 6.58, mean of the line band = 6.36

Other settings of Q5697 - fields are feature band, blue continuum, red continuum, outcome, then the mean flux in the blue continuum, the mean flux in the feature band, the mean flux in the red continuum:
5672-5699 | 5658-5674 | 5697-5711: -0.7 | 6.66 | 6.59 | 6.18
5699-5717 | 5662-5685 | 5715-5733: 1.2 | 6.73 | 6.24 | 6.68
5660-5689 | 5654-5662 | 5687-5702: -2.0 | 6.11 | 6.68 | 6.44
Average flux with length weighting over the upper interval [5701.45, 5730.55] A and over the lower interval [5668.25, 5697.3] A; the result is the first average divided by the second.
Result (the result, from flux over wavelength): 0.98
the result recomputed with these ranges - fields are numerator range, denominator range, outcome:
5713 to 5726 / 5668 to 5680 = 1.00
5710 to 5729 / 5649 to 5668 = 1.04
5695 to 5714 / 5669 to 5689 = 0.95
